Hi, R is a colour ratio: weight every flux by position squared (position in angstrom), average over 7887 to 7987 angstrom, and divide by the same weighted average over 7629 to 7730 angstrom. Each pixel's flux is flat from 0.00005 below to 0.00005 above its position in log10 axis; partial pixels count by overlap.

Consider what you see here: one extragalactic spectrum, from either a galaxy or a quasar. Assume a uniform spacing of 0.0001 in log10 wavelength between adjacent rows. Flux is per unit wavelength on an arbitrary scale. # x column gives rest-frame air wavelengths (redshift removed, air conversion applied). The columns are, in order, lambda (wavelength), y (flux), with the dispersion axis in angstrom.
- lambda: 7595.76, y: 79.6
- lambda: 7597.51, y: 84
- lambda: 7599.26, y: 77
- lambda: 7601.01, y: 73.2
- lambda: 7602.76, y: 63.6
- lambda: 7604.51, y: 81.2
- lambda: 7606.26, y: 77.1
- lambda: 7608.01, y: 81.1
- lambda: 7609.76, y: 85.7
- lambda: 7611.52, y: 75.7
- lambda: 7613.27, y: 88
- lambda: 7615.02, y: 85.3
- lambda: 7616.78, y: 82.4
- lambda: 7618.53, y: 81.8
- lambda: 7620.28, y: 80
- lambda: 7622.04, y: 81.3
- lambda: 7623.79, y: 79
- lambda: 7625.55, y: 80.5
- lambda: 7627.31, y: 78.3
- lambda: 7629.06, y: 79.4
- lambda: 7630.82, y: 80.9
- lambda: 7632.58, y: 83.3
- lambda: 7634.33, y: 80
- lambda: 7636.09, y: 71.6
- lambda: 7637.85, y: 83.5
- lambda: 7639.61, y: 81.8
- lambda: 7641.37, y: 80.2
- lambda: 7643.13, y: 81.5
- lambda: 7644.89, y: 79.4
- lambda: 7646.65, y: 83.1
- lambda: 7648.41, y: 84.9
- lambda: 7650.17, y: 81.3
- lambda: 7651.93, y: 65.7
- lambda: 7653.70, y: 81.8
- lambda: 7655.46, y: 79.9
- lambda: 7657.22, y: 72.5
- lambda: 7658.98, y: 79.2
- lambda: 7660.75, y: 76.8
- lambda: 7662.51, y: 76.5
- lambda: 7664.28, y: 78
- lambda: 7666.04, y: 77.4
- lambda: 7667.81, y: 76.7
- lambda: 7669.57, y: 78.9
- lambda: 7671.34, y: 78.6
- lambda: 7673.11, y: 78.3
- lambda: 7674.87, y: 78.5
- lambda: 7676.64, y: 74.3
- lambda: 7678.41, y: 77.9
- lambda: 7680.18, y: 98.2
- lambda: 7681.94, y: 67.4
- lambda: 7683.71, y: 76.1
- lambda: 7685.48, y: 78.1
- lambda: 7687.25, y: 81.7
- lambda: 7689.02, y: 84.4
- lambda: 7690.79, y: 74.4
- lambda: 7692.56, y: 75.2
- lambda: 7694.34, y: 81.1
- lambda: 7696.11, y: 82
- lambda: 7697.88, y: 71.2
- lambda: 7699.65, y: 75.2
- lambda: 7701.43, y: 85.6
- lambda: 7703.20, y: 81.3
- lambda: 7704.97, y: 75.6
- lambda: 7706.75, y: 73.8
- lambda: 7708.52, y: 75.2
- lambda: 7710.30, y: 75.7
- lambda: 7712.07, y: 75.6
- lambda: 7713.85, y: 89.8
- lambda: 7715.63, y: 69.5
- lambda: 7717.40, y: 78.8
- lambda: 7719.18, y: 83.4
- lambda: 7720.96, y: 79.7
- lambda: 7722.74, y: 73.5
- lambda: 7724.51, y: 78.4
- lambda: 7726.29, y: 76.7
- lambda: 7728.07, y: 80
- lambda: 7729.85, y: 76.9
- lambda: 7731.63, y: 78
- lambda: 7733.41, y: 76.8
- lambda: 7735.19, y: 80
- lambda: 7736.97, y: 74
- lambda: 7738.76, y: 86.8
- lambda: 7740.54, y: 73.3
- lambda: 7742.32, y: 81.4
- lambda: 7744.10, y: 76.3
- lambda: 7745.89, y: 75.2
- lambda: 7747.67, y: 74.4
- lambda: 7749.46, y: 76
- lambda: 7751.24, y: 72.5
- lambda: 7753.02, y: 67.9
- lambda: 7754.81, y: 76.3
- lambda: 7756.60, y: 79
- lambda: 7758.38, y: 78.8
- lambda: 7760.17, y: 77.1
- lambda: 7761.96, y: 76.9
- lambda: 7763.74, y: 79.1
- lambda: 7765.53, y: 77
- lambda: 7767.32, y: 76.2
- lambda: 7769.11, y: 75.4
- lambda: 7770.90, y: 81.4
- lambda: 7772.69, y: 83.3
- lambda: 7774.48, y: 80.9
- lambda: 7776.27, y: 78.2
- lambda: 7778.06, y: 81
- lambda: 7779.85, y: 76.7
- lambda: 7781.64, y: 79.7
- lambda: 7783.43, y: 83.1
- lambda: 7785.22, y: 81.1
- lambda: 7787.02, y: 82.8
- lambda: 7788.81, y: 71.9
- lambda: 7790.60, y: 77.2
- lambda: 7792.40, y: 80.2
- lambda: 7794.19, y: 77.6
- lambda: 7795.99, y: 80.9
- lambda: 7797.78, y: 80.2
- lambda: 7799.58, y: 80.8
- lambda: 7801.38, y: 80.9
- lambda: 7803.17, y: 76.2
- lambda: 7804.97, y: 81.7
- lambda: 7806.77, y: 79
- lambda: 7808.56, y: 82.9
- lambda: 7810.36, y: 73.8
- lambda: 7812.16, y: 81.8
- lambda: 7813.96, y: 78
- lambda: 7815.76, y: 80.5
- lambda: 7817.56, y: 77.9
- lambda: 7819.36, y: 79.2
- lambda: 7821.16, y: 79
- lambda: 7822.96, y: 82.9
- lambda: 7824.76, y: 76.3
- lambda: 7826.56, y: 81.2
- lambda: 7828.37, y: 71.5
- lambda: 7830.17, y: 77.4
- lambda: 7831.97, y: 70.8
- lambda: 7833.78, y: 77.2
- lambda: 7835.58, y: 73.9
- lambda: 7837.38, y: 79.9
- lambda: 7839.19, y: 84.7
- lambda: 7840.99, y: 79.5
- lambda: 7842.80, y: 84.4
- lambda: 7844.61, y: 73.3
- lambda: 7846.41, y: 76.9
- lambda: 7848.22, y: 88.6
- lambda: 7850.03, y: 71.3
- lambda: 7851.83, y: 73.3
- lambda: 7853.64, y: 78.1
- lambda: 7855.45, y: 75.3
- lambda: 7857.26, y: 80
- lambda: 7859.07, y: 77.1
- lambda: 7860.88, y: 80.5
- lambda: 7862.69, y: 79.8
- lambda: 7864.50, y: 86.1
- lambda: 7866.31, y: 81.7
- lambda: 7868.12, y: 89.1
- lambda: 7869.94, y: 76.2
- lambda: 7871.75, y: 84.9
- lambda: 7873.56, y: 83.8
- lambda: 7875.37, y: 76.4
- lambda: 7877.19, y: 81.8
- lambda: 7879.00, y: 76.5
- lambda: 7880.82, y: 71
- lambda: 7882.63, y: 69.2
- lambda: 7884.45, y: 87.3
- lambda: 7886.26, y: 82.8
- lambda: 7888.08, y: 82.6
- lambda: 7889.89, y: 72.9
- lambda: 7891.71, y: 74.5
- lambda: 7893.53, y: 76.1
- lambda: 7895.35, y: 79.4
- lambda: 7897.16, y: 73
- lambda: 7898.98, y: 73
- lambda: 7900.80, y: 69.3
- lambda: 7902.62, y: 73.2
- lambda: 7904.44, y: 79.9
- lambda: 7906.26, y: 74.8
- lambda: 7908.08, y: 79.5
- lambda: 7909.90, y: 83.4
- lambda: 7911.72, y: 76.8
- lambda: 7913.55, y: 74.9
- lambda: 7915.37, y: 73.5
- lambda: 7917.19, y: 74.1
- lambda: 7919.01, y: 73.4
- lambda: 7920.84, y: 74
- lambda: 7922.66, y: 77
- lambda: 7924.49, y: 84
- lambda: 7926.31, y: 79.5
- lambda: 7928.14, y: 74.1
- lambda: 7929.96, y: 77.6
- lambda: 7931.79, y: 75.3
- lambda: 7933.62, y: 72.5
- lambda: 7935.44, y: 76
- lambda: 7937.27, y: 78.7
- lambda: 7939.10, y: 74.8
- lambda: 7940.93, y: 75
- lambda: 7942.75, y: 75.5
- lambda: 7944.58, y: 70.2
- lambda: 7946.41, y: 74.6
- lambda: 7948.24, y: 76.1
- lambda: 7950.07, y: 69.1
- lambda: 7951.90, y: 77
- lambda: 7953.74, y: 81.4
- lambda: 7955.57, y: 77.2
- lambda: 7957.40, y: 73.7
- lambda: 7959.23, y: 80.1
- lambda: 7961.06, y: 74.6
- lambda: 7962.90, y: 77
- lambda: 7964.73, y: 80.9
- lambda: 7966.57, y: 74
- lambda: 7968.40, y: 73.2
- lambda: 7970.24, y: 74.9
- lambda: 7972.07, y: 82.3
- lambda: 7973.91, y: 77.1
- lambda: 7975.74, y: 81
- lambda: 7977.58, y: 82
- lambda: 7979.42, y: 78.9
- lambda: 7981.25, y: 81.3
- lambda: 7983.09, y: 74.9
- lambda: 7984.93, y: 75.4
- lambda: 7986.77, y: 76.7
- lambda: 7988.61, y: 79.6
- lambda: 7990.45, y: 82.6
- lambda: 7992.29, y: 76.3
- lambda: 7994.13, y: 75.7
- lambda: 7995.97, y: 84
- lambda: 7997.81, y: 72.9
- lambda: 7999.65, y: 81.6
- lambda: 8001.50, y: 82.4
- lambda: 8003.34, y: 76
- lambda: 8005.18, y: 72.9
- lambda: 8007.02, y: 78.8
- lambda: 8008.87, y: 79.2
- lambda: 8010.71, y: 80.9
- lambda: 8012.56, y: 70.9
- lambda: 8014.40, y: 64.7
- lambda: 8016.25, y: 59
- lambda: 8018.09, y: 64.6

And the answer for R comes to 1.04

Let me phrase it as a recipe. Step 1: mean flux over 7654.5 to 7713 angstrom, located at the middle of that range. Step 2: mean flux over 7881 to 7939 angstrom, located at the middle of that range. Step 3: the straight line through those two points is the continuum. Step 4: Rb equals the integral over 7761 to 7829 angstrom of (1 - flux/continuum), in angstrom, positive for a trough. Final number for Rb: -1.67 angstrom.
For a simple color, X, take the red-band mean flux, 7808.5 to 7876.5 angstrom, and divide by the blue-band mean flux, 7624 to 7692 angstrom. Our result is 1.0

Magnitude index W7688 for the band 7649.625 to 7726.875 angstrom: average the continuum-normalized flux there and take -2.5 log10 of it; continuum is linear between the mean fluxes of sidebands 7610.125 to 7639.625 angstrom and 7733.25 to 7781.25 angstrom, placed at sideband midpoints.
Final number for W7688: 0.02 mag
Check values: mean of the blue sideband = 80.8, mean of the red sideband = 77.5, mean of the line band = 77.9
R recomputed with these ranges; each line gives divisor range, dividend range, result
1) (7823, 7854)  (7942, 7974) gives 1.01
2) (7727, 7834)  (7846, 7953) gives 1.02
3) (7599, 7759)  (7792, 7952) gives 1.04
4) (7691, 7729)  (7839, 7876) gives 1.07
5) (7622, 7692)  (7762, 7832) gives 1.04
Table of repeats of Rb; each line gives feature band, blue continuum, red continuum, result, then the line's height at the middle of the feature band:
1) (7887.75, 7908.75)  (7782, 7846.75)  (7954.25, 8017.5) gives 0.6 angstrom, 77.8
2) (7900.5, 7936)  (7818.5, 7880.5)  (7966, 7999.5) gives 1.0 angstrom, 78.5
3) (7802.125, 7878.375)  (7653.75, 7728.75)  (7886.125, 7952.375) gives -2.5 angstrom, 76.6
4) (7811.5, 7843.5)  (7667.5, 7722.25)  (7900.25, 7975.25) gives -0.6 angstrom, 77.2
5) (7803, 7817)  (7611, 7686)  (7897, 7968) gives -0.4 angstrom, 77.4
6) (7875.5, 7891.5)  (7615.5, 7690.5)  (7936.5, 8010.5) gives 0.0 angstrom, 77.8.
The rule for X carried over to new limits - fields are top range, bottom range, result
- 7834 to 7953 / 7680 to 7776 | 0.99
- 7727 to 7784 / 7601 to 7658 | 0.98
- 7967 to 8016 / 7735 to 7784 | 0.99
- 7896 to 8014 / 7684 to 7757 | 0.99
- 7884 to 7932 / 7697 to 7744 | 0.99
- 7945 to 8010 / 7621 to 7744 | 0.99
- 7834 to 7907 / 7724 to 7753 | 1.02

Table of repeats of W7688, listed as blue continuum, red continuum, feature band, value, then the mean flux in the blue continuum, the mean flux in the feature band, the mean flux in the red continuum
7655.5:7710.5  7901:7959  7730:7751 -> 0.00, 78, 77.3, 76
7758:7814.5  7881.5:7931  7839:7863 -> -0.01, 79.1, 78.6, 76.6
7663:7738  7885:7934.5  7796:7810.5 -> -0.04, 78.1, 79.8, 76.4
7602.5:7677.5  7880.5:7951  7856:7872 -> -0.07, 79.3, 81.4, 75.9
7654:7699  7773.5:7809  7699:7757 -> 0.02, 78.2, 77.3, 79.6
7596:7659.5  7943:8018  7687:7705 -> 0.00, 79.6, 78.9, 76.4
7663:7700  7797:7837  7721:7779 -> 0.01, 78.3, 77.5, 78.3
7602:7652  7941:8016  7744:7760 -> 0.05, 80.2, 75.2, 76.8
